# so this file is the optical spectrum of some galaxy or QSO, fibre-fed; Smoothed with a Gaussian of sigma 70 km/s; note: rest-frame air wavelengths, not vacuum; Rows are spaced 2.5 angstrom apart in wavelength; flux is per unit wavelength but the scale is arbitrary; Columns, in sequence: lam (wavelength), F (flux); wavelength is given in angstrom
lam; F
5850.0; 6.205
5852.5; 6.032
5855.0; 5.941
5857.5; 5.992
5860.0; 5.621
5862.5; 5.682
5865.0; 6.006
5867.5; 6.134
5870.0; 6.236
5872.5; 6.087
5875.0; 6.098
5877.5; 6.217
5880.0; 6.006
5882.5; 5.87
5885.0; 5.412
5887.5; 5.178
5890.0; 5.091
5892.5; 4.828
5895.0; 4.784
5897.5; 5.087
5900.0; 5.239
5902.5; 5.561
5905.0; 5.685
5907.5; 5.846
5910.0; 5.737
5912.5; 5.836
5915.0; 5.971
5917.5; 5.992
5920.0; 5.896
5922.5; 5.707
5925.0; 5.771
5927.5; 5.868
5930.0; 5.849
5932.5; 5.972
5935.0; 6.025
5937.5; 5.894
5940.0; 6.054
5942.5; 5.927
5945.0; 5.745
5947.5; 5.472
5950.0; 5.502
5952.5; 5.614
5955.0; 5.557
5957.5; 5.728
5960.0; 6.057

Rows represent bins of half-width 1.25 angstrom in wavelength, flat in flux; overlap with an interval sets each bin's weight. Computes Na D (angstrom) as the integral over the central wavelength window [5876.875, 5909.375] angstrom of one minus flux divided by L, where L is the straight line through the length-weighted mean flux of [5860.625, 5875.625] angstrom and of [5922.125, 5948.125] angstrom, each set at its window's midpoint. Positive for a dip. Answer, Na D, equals 2.9 angstrom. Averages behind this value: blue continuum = 6.02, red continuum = 5.86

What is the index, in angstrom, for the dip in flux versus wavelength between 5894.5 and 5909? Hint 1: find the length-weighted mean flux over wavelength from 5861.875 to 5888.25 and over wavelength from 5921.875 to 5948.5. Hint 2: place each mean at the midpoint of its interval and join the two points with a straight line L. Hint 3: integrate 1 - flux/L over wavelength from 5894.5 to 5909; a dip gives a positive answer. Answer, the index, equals 1.2 angstrom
